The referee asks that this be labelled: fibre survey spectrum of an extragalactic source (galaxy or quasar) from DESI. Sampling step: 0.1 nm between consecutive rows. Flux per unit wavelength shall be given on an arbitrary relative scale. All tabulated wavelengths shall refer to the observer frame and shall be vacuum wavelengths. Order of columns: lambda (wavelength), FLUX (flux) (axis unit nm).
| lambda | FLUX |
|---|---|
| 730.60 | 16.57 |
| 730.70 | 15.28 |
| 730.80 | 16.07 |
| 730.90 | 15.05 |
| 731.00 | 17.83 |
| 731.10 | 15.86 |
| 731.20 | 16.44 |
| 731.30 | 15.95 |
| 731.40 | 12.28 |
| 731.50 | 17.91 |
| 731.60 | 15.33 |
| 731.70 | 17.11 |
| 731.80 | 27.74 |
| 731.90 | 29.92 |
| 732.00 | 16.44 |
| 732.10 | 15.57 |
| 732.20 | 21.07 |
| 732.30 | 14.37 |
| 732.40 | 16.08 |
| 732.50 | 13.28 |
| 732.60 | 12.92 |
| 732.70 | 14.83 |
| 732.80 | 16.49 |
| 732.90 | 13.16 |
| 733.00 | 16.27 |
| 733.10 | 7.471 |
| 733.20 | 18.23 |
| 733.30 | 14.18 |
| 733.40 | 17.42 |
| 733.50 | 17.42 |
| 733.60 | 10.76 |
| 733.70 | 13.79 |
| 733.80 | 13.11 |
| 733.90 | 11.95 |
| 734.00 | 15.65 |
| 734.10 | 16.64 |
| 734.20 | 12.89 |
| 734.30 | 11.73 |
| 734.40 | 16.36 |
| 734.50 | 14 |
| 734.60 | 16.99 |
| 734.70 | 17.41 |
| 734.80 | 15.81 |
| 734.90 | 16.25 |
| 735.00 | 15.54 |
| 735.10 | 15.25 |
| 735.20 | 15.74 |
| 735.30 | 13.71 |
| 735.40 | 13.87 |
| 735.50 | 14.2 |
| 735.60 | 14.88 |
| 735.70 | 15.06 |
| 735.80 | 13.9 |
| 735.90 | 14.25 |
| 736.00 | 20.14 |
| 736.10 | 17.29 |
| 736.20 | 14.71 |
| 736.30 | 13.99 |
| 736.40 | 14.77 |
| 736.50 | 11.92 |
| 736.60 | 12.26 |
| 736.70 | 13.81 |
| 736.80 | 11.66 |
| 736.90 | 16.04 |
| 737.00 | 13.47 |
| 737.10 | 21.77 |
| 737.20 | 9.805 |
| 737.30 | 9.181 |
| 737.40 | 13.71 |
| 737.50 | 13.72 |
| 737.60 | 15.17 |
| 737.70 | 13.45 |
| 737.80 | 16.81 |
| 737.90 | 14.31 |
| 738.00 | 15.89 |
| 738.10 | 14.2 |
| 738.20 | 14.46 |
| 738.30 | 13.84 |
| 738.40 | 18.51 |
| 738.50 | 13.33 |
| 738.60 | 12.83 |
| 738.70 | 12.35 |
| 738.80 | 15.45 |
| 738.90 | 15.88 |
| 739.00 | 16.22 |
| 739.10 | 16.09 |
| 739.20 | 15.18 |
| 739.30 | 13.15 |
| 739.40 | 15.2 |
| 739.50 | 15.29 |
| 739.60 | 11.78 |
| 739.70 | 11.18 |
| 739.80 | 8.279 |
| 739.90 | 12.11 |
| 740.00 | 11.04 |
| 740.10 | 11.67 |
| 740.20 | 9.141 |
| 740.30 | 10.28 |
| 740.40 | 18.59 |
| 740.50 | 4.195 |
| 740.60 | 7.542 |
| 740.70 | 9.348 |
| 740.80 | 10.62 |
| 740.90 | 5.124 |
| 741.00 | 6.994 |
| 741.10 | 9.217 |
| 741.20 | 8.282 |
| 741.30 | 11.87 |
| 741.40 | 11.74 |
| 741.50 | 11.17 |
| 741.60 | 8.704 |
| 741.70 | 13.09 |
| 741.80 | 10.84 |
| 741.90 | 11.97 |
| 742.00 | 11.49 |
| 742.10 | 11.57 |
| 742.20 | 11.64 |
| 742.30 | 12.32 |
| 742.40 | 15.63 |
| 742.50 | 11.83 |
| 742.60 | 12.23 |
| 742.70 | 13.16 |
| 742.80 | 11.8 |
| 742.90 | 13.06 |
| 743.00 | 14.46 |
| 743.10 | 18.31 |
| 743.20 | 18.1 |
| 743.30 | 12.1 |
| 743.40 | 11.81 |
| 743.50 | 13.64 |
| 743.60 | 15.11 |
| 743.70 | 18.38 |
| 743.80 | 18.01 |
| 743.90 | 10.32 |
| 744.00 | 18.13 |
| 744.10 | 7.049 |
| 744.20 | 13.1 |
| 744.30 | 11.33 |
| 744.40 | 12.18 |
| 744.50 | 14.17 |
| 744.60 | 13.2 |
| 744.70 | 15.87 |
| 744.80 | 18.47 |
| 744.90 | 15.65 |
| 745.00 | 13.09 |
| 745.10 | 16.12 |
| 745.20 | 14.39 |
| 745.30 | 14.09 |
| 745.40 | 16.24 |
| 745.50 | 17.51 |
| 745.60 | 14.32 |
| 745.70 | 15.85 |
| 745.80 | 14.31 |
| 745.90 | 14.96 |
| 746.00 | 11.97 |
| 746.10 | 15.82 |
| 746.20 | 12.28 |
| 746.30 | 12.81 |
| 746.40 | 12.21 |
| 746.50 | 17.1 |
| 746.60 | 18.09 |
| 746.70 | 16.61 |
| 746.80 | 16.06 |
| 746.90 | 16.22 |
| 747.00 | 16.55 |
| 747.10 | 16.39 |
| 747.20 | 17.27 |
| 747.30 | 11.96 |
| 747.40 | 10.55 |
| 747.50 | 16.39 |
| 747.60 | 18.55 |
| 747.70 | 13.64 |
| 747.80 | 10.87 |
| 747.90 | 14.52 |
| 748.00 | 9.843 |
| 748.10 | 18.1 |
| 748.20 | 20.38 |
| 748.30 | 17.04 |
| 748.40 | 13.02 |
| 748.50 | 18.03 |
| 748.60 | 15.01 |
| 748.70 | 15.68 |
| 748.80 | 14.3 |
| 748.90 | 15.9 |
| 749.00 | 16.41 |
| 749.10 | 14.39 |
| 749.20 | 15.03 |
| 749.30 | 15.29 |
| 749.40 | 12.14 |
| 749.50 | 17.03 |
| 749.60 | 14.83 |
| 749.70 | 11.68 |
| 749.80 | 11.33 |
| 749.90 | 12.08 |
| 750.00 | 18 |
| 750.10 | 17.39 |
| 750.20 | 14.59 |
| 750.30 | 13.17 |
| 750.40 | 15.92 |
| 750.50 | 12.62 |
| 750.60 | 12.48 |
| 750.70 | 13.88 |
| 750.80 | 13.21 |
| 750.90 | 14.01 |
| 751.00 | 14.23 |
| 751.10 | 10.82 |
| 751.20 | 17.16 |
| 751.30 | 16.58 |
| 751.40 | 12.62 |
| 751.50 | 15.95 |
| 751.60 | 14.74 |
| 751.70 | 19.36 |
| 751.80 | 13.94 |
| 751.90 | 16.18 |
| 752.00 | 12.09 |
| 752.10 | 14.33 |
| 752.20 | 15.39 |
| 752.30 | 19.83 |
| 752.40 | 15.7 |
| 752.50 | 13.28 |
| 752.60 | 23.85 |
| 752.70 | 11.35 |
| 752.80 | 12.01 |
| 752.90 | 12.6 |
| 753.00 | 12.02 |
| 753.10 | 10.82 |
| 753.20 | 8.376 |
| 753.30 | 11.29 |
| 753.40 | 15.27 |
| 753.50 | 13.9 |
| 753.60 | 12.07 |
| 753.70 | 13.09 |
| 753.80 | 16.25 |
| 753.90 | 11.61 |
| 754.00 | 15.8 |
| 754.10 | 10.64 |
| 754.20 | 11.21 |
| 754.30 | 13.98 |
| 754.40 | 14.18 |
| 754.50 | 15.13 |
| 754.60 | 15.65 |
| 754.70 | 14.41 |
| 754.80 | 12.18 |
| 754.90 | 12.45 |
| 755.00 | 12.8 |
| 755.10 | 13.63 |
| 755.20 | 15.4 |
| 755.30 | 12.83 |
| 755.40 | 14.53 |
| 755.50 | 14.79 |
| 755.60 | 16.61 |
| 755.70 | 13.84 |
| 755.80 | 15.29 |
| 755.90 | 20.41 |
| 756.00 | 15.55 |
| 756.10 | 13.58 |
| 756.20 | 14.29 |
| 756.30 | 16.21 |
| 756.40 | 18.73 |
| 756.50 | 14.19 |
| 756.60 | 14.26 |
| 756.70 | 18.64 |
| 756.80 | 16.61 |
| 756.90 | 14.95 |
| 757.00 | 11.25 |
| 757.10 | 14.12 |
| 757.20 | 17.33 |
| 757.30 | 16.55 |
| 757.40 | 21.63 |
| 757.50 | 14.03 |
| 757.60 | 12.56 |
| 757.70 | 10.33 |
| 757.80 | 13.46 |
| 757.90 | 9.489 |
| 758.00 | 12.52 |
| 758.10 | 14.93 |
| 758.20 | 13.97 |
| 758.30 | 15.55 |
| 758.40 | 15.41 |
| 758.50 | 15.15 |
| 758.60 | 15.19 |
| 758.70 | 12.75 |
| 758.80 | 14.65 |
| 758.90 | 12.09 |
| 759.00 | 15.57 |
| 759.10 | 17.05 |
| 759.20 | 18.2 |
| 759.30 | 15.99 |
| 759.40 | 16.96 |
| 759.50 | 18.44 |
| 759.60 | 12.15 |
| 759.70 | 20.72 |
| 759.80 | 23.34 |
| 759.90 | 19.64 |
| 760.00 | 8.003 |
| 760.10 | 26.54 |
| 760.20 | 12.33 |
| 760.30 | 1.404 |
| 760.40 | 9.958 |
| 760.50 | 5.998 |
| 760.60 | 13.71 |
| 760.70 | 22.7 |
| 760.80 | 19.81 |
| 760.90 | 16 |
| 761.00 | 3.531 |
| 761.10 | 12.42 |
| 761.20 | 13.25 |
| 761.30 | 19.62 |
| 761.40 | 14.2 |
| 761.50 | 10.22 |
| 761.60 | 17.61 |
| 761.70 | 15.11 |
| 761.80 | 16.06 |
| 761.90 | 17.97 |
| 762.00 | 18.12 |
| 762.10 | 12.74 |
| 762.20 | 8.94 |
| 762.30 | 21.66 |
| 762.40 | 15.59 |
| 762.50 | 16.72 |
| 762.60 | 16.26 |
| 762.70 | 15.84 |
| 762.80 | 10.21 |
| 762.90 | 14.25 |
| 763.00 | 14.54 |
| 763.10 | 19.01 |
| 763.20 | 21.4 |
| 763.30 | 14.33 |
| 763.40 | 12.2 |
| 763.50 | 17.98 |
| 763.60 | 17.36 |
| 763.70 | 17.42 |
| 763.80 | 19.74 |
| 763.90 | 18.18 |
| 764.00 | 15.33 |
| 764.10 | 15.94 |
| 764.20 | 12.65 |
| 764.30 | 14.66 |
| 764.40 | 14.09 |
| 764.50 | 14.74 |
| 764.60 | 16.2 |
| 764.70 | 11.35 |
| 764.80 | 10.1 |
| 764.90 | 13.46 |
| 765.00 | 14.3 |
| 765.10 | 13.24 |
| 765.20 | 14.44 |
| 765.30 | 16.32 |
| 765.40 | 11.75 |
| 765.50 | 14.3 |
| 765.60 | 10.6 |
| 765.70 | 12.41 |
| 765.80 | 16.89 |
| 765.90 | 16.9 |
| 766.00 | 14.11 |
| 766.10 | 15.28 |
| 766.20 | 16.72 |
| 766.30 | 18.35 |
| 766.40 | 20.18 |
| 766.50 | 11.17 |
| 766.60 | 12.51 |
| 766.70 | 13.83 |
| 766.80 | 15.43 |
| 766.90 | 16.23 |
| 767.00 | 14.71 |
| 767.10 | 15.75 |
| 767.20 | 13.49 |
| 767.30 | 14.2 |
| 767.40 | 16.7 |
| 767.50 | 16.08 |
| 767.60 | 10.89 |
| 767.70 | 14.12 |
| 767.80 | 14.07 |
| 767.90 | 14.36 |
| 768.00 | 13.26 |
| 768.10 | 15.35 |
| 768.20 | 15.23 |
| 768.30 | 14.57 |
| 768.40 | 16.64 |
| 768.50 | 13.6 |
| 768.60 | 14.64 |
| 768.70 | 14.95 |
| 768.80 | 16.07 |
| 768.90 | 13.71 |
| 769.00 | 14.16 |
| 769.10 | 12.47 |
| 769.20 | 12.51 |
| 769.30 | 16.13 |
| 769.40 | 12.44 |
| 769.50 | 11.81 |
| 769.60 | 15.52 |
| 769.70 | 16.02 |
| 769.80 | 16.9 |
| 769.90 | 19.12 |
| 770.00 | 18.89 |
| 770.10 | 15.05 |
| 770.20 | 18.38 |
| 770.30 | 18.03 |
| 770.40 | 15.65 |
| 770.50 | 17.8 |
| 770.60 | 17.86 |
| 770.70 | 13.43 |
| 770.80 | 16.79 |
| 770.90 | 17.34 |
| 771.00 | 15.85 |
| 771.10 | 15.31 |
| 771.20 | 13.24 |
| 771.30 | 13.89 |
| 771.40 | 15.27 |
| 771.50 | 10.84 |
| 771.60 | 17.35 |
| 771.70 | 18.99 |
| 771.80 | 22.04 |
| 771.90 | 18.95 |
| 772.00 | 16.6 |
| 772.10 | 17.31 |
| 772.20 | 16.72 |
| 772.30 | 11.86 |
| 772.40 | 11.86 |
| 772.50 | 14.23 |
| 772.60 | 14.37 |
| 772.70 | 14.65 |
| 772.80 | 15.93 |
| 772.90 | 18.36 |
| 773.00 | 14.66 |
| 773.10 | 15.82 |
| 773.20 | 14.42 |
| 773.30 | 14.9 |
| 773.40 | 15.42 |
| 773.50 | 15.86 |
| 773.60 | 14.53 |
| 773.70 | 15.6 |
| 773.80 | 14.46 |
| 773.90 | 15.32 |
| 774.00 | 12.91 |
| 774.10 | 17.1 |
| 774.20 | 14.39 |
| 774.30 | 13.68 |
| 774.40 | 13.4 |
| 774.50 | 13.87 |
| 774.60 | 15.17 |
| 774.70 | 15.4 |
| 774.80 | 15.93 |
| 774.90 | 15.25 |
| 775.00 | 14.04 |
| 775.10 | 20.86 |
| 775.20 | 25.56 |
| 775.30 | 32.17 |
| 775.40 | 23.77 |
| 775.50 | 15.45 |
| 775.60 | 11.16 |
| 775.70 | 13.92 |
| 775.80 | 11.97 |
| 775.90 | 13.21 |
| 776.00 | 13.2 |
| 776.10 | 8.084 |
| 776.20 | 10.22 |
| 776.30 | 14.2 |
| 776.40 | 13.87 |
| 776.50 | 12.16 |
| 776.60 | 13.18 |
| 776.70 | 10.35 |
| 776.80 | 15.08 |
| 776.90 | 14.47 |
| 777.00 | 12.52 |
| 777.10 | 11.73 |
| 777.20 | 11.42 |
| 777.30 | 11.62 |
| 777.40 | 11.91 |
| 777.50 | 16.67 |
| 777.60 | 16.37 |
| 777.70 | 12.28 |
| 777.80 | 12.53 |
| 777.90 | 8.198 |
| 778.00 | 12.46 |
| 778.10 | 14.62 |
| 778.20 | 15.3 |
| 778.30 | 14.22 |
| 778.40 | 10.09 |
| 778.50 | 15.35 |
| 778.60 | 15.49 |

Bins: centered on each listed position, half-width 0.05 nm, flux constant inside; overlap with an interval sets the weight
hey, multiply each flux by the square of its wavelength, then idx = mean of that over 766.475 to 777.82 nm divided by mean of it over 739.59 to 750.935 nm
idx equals 1.19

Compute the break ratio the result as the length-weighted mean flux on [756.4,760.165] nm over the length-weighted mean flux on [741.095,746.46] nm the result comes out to 1.15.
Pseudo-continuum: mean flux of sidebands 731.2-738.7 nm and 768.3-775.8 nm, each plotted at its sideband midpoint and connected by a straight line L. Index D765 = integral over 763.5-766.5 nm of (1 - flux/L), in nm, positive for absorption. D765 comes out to 0.13 nm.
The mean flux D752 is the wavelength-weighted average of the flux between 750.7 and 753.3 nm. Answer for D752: 14.3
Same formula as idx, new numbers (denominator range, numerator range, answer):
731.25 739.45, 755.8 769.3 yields 1.06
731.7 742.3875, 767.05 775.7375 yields 1.24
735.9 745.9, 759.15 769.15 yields 1.19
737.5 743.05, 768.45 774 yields 1.36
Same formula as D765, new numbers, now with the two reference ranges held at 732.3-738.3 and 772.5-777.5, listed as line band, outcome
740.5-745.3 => 0.675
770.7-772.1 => -0.136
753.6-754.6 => 0.077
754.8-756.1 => 0.002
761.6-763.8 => -0.186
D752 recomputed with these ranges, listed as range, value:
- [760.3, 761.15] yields 12.3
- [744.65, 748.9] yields 15.2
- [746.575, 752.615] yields 15.1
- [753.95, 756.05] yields 14.3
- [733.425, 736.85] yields 14.7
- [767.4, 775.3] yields 15.6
